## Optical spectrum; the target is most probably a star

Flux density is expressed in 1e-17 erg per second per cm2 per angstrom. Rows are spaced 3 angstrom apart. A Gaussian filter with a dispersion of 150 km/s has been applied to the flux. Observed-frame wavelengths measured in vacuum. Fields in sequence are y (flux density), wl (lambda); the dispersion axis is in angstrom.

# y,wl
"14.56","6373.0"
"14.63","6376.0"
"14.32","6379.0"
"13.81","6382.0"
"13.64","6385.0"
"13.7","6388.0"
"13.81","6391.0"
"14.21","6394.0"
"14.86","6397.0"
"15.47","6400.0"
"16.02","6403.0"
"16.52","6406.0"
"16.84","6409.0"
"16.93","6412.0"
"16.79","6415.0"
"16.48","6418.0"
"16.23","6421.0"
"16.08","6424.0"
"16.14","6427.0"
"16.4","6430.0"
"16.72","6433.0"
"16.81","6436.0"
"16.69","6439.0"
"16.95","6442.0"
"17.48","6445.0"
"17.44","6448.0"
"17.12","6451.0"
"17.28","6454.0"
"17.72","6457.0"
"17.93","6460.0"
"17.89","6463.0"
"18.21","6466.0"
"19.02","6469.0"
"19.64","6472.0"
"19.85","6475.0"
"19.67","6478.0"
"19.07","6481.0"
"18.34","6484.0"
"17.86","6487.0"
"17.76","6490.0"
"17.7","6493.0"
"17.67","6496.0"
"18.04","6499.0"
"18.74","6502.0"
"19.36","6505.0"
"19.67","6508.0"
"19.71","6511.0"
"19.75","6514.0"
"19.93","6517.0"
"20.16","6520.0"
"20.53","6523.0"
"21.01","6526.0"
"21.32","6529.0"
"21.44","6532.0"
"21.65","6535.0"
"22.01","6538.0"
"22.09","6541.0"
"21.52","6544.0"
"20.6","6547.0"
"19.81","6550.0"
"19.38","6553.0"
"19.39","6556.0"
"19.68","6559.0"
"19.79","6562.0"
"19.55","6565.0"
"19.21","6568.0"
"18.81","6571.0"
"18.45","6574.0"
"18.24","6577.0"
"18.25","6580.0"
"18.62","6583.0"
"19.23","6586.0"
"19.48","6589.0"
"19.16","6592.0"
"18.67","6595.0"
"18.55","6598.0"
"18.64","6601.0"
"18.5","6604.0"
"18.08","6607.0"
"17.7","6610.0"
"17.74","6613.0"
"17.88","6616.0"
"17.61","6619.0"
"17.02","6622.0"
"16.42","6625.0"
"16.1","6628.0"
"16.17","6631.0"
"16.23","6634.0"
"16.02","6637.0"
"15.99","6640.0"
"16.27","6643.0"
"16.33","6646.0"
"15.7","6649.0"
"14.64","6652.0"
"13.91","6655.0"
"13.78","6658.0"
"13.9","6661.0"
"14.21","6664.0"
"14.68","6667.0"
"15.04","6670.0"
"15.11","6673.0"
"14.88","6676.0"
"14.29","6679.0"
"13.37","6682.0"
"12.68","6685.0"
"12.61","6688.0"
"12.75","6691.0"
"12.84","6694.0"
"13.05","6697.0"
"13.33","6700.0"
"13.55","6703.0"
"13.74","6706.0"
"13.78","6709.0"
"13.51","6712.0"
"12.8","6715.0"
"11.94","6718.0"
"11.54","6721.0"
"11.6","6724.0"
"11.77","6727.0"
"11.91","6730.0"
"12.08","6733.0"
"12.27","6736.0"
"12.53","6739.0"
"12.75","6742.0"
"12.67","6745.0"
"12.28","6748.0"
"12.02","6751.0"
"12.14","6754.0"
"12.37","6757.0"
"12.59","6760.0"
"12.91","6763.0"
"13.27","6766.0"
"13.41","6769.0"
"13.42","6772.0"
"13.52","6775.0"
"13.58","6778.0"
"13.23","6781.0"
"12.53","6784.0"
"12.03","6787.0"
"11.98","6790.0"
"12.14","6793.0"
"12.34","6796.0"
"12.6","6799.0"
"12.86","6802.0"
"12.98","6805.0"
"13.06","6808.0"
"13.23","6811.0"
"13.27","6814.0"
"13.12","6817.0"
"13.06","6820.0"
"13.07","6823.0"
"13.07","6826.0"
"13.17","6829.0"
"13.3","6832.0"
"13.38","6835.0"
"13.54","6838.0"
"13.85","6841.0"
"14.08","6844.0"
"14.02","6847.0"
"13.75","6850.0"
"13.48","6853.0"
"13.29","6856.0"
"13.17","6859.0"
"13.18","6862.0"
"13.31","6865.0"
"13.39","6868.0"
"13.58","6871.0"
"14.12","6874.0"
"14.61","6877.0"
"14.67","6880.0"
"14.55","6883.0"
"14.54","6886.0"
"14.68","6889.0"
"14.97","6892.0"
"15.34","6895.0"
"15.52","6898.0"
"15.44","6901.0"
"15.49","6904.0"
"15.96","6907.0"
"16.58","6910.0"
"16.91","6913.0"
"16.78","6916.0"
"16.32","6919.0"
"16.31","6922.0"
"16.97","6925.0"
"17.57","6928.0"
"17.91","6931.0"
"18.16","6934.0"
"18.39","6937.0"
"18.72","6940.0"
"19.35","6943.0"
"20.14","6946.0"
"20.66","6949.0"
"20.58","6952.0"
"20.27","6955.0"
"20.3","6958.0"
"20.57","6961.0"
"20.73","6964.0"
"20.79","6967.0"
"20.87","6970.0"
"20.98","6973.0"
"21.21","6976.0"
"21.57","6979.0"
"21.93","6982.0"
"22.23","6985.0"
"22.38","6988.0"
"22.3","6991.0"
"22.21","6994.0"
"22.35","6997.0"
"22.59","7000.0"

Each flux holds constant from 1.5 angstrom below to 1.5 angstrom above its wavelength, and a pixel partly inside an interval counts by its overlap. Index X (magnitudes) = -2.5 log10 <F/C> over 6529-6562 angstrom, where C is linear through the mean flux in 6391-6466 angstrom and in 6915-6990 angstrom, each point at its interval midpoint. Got -0.197 mag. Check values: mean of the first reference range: 16.6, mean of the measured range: 20.7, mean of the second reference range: 19.7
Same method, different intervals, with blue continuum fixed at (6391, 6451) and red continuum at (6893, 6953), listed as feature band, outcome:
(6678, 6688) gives 0.26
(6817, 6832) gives 0.29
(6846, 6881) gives 0.25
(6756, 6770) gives 0.30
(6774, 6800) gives 0.33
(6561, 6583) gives -0.14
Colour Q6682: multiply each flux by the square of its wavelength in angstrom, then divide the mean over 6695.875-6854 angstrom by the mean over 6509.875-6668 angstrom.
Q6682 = 0.75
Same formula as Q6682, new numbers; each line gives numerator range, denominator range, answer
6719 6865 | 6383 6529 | 0.81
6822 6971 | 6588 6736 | 1.15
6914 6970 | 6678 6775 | 1.58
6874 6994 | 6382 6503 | 1.25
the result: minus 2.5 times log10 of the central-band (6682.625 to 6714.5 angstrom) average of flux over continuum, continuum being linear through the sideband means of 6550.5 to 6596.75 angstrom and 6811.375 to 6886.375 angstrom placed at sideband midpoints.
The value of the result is 0.25 mag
